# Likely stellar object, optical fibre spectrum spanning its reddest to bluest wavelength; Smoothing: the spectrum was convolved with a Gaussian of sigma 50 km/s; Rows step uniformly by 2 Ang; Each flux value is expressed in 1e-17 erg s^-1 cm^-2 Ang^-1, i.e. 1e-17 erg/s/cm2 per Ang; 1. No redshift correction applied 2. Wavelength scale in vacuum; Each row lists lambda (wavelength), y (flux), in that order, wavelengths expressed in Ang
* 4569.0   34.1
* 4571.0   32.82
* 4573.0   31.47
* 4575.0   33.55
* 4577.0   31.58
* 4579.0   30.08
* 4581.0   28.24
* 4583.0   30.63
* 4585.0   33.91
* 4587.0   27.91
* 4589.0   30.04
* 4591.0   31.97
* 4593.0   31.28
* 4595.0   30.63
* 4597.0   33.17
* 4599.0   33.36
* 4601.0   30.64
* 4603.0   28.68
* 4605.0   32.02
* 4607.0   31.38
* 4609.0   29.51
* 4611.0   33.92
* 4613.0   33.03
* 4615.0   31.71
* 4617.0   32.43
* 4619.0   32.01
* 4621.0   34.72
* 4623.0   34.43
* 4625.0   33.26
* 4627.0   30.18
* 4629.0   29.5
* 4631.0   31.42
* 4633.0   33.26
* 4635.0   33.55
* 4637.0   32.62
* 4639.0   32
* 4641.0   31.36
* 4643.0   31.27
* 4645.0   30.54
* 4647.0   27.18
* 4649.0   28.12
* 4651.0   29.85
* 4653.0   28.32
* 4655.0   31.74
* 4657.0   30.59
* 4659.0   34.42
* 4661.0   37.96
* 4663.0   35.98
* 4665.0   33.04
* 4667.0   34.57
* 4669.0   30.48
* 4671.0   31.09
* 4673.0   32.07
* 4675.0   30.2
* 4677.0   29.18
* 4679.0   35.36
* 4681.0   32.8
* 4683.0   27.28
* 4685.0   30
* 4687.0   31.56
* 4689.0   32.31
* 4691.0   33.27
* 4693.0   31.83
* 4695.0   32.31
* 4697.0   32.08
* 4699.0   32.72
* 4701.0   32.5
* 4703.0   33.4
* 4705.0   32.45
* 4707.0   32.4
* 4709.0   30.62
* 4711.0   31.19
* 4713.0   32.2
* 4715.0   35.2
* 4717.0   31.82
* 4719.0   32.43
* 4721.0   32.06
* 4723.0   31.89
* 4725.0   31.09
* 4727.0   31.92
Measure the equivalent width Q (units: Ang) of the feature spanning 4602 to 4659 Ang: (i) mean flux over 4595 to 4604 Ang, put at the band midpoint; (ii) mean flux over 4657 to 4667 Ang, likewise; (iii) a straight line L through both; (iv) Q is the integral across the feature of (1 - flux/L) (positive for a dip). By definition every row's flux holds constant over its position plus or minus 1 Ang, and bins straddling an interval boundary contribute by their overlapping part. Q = 2.8 Ang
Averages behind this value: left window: 31.4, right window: 34.8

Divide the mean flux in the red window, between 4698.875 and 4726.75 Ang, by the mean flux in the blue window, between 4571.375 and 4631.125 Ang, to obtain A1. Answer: 1.02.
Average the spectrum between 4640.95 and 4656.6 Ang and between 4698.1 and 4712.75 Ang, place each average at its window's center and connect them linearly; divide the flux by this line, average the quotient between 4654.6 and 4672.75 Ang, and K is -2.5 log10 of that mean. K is -0.10 mag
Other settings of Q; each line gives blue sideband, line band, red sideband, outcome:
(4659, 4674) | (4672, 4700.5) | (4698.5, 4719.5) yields 1.23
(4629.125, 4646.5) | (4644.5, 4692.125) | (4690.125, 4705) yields 0.85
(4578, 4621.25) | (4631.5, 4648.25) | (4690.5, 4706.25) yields 0.22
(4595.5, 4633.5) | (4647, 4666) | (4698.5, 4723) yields 0.12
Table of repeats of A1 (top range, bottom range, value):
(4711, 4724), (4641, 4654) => 1.11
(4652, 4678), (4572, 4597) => 1.04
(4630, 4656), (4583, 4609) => 0.99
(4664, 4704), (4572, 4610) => 1.03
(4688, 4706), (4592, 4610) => 1.04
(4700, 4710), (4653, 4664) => 0.96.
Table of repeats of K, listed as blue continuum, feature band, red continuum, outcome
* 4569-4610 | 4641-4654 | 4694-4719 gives 0.09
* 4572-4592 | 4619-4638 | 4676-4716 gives -0.04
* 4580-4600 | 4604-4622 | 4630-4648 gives -0.03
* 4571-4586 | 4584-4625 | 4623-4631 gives -0.01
